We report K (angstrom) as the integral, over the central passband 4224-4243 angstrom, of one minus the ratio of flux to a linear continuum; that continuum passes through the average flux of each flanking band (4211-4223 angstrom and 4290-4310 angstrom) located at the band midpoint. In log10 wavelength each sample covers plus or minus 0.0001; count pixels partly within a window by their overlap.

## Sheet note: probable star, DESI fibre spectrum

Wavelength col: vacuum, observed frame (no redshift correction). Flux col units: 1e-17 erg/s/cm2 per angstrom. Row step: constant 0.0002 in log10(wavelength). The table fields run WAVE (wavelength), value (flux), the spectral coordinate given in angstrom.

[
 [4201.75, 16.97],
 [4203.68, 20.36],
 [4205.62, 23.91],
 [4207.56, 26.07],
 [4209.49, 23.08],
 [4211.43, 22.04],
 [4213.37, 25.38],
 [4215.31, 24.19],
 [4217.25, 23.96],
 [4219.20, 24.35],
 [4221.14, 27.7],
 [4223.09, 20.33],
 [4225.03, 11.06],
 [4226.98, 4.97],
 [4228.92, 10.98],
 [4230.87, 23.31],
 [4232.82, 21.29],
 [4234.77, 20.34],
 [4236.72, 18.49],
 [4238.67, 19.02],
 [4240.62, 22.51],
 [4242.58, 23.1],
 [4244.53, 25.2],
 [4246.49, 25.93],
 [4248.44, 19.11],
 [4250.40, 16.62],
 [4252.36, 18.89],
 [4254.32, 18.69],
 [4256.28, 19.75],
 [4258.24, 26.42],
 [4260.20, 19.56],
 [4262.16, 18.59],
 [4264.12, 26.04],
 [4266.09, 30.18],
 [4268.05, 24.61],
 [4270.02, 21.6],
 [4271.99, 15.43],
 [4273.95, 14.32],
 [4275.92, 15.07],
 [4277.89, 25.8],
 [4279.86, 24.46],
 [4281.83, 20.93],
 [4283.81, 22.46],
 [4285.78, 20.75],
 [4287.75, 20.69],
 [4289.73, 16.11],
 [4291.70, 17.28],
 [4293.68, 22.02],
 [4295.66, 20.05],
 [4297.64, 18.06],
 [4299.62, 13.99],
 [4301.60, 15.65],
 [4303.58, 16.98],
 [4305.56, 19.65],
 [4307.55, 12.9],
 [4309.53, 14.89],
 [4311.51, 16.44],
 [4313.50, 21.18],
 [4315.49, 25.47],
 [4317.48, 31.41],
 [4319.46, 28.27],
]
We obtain 4.6 angstrom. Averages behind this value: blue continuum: 24.4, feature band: 17.4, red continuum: 17.2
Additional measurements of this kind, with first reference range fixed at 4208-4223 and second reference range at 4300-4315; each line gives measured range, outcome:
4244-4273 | -1.3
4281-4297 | -1.3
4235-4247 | 0.0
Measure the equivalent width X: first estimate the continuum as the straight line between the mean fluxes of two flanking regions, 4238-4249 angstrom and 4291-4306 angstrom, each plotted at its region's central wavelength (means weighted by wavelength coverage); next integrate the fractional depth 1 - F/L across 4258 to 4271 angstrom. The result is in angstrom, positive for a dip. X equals -1.8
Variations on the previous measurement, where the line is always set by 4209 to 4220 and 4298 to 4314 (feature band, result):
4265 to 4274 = -1.2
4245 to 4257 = 0.5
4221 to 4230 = 3.6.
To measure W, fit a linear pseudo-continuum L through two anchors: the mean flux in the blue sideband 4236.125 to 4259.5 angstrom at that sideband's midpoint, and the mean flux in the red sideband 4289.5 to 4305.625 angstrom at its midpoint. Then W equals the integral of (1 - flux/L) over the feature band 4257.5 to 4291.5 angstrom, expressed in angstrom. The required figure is -3.3 angstrom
